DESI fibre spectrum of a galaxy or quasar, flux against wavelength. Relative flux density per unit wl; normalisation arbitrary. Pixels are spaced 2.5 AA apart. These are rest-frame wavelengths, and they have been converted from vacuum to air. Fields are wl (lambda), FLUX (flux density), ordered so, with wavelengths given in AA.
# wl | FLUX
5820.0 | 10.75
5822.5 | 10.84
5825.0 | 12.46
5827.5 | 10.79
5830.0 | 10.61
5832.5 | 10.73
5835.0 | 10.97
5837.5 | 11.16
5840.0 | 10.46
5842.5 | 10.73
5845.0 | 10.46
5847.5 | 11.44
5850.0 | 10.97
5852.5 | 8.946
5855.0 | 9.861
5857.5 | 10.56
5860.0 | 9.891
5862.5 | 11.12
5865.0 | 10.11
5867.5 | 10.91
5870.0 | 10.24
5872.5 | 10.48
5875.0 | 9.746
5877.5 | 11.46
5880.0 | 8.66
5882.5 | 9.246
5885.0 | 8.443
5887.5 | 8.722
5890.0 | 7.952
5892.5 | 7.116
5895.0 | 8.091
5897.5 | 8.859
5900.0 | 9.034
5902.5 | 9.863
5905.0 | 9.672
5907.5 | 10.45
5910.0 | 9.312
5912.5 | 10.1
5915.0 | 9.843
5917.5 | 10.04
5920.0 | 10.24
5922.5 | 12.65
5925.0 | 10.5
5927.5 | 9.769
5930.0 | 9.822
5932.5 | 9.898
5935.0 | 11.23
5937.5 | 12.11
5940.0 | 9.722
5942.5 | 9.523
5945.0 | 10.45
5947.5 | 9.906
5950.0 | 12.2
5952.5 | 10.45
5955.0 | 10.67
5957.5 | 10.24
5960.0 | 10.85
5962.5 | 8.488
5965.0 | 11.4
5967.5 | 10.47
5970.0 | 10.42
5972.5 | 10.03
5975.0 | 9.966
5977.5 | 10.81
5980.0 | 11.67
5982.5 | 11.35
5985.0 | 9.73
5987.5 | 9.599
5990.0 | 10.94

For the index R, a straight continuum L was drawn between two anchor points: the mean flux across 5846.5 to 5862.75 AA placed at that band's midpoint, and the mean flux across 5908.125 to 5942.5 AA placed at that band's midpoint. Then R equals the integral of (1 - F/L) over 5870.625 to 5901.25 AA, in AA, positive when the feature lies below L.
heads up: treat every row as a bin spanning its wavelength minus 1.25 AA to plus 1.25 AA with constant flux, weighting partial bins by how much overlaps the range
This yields 4.0 AA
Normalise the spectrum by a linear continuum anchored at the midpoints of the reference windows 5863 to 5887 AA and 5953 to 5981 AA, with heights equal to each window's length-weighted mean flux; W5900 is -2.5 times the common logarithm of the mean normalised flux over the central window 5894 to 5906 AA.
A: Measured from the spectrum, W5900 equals 0.11 mag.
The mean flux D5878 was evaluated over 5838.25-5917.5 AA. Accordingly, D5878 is 9.78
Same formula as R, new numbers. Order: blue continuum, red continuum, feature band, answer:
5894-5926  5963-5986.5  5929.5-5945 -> -0.4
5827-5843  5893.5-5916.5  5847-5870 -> -0.1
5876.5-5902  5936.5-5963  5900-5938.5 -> -2.8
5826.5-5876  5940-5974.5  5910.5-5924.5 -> -0.1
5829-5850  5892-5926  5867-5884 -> 0.4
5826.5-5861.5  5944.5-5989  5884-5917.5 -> 4.6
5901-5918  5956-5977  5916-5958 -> -2.1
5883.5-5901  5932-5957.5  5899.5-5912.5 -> -1.2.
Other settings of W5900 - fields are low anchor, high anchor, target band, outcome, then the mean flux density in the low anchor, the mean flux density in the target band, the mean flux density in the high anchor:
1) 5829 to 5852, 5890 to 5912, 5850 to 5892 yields 0.016 mag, 10.8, 9.76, 9.02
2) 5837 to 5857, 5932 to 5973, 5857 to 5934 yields 0.077 mag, 10.5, 9.76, 10.5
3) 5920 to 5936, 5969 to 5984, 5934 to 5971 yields 0.011 mag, 10.6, 10.5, 10.7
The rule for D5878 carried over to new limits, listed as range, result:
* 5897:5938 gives 10.2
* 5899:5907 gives 9.63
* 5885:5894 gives 8.01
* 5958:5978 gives 10.3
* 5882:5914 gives 8.99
